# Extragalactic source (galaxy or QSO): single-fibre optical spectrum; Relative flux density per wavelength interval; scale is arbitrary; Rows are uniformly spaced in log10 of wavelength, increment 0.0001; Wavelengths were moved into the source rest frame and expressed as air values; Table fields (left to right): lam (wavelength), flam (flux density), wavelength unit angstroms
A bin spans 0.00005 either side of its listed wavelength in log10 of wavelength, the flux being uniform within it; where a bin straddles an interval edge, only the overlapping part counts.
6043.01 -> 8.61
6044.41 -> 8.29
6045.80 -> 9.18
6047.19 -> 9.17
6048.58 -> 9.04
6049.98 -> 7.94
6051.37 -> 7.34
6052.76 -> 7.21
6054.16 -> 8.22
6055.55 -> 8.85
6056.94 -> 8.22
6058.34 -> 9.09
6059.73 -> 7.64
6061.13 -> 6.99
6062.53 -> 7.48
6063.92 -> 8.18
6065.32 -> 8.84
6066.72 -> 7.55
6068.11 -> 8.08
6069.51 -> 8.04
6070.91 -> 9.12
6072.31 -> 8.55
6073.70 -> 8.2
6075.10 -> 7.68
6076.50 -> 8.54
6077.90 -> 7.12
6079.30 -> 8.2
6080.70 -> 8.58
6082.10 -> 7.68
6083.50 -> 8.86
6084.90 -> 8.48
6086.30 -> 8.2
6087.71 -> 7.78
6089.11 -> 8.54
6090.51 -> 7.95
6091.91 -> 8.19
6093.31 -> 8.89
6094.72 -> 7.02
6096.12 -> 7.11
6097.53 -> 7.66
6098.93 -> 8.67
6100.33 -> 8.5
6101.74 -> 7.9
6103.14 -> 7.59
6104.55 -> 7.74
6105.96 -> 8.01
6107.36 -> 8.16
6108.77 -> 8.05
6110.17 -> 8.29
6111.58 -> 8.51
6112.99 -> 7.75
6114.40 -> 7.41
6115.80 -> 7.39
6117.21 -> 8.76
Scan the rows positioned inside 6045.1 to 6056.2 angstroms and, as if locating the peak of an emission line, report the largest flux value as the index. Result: 9.18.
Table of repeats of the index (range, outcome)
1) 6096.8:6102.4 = 8.67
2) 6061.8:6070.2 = 8.84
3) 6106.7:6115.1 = 8.51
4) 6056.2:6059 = 9.09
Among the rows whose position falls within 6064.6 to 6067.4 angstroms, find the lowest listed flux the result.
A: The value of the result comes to 7.55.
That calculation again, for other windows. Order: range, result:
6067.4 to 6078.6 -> 7.12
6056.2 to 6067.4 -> 6.99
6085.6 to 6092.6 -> 7.78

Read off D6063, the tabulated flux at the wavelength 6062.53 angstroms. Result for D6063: 7.48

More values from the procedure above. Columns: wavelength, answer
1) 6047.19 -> 9.17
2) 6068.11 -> 8.08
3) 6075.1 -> 7.68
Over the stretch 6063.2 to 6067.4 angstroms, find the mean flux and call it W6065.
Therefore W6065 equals 8.19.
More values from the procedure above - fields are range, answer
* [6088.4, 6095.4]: 8.12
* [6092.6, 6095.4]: 7.95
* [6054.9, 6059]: 8.71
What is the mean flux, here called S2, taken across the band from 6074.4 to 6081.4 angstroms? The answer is 8.02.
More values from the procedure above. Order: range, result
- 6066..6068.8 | 7.83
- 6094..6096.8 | 7.06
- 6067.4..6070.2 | 8.07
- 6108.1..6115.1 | 8.01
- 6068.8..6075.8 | 8.32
